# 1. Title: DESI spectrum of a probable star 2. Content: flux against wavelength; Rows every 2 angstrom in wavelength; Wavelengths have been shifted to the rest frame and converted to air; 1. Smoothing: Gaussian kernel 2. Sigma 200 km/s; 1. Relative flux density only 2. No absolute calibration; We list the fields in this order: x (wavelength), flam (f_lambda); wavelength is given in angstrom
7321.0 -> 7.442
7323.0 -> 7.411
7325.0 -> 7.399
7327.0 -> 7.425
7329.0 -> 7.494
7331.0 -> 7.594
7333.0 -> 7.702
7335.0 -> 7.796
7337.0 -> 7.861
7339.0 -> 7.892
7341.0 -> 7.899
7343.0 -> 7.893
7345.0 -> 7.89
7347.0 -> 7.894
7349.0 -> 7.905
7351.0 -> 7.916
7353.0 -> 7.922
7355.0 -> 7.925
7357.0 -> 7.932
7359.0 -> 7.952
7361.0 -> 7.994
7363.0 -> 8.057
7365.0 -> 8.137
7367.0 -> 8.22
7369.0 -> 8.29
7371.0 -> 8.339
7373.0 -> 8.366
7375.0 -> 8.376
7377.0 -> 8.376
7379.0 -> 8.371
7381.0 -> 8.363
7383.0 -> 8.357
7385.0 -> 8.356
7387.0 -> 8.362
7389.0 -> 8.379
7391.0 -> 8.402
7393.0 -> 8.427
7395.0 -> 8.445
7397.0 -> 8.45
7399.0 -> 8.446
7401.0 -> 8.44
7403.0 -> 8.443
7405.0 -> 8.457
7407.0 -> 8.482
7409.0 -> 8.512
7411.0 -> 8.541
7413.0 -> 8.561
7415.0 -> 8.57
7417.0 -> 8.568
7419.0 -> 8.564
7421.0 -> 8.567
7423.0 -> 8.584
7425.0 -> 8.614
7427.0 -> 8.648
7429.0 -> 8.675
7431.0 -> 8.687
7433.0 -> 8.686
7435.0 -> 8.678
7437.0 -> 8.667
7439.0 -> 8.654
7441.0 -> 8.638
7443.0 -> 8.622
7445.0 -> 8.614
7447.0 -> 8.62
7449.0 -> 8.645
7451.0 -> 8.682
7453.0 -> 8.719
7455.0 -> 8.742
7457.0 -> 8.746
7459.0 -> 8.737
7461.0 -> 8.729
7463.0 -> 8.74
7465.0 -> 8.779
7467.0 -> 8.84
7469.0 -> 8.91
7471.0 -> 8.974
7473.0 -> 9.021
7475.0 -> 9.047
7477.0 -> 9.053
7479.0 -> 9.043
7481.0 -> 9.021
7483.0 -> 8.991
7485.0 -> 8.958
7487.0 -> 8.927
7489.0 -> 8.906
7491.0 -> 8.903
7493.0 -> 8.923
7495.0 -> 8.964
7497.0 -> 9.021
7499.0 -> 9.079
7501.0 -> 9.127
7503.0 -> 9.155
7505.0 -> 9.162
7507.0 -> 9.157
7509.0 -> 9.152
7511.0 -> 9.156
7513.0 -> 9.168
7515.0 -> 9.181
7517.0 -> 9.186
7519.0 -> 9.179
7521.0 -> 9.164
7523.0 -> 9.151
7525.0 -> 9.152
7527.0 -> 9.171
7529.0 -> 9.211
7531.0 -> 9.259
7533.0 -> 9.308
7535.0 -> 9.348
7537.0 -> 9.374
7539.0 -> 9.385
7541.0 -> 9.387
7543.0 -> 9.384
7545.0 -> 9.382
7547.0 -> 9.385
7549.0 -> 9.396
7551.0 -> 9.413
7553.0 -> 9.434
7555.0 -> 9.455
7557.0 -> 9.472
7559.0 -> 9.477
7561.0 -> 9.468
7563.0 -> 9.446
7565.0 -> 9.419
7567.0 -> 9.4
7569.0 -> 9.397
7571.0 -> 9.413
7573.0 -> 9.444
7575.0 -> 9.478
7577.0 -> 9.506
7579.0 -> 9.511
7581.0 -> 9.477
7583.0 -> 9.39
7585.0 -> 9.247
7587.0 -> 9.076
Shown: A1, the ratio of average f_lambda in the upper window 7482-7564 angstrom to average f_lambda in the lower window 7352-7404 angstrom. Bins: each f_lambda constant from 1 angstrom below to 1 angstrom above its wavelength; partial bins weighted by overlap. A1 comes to 1.1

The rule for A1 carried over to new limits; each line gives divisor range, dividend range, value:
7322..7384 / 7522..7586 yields 1.18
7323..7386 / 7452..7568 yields 1.14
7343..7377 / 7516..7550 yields 1.15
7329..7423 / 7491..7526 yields 1.11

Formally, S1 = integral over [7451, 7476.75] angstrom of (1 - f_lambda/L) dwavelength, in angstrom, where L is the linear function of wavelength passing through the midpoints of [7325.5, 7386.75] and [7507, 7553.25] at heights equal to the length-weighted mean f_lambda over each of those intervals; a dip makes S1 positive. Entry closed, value -0.12 angstrom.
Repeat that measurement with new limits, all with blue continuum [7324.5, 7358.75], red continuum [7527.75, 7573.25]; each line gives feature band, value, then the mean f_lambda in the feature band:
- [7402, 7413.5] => -0.27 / 8.5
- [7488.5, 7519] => -0.18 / 9.09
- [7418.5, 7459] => -0.57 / 8.66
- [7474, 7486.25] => -0.23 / 9.02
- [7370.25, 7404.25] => -1.05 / 8.39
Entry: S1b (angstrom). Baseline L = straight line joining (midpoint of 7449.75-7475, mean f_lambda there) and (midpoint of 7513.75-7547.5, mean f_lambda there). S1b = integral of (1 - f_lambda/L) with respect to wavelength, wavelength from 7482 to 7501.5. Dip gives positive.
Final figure 0.1 angstrom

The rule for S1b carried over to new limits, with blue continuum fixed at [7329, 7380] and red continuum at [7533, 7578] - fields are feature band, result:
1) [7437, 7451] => 0.00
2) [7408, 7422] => -0.20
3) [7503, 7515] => -0.09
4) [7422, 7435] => -0.19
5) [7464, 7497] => -0.23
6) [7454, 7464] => 0.00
